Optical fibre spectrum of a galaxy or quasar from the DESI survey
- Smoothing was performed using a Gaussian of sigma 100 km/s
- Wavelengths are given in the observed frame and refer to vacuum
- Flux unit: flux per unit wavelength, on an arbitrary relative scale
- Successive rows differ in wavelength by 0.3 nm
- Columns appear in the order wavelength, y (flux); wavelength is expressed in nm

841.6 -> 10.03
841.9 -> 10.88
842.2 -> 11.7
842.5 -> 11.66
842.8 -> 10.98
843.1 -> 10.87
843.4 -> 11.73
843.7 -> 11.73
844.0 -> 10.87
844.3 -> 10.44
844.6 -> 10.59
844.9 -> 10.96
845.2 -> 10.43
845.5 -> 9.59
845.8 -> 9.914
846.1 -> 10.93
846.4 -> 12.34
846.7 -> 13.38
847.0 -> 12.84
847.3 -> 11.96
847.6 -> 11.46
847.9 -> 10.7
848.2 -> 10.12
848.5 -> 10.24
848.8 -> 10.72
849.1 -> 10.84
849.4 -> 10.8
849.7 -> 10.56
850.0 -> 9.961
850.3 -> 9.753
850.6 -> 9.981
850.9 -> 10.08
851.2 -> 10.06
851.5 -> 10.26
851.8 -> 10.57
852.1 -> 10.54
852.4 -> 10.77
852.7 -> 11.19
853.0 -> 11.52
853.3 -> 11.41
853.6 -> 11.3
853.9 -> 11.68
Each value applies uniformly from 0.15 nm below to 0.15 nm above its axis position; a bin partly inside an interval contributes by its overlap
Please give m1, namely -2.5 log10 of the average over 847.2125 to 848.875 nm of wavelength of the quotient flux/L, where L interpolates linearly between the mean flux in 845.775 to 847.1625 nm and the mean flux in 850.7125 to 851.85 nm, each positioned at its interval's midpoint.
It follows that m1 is 0.06 mag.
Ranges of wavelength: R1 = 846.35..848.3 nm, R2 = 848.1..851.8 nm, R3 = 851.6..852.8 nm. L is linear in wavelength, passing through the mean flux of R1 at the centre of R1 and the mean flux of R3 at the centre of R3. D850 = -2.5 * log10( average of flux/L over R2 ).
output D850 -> 0.096 mag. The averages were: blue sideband 11.8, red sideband 10.7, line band 10.3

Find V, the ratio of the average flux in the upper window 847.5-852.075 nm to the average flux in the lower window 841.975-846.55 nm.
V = 0.9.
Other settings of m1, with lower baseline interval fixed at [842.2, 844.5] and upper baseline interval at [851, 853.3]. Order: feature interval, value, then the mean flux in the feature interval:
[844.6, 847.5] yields -0.03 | 11.3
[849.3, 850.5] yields 0.06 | 10.2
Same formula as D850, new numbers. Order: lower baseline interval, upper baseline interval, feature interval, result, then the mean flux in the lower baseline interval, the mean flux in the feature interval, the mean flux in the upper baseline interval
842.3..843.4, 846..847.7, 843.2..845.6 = 0.078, 11.3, 10.8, 12.2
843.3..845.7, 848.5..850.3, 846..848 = -0.133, 10.8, 12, 10.5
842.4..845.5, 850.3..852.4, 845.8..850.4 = -0.052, 10.9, 11.1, 10.3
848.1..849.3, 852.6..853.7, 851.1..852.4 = 0.069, 10.5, 10.4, 11.4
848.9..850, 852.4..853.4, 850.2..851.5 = 0.092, 10.6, 10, 11.3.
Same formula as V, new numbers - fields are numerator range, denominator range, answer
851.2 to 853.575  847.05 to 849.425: 0.99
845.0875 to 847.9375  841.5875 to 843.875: 1.01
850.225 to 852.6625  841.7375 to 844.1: 0.91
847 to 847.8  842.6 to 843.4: 1.07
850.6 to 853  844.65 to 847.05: 0.94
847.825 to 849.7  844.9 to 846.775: 0.96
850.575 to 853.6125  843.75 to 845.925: 1.02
